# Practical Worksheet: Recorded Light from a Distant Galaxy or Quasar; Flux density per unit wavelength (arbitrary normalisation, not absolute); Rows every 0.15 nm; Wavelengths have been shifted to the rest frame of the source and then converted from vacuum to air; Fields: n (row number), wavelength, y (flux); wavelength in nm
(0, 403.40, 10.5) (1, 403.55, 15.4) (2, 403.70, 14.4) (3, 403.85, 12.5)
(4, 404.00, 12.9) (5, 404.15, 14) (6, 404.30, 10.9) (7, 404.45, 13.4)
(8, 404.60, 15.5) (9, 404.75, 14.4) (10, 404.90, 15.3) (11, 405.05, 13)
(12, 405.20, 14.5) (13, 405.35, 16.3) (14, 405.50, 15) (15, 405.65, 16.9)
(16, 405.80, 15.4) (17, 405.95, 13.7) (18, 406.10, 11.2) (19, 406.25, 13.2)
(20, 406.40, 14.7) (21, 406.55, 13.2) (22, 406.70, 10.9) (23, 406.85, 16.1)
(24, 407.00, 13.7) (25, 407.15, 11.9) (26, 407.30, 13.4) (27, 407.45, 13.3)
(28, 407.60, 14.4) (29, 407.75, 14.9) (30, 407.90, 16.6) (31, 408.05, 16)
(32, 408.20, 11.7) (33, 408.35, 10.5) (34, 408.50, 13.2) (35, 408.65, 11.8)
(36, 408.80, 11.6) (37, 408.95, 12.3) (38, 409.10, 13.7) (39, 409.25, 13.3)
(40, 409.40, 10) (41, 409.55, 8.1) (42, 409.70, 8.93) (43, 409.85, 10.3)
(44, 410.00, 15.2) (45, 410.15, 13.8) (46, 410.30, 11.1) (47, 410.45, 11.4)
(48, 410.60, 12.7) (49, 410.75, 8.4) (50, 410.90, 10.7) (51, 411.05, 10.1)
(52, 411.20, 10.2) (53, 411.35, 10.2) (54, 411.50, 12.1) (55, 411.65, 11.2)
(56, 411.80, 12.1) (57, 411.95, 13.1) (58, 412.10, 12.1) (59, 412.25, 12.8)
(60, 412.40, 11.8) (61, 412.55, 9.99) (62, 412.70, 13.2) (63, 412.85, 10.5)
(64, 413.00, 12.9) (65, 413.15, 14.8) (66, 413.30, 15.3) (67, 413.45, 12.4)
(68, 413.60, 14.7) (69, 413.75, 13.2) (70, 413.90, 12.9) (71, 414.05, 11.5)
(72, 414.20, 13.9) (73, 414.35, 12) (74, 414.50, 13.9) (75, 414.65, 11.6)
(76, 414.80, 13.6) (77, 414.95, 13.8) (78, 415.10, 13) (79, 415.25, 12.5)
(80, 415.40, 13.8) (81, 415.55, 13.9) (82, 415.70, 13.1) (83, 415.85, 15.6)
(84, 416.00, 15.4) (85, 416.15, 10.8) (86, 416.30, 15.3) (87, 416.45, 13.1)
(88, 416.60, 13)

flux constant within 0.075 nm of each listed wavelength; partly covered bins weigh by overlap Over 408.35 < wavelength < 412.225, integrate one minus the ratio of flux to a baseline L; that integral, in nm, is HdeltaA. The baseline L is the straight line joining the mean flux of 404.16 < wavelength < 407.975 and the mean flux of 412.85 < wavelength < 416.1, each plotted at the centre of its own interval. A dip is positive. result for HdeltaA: 0.633 nm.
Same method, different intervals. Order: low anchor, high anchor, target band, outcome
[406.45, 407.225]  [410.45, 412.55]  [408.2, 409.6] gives 0.08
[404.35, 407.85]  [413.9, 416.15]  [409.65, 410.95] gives 0.21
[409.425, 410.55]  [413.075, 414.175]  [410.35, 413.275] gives 0.18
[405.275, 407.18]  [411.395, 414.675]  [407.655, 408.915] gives 0.03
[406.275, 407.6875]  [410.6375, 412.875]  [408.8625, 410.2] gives 0.07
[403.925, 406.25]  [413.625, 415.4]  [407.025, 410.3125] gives 0.27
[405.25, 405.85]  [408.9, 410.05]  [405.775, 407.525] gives 0.15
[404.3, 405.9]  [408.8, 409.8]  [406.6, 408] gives -0.12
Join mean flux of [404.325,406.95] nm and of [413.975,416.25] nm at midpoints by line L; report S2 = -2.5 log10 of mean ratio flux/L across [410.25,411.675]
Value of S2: 0.26 mag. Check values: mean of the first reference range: 14.2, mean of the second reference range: 13.2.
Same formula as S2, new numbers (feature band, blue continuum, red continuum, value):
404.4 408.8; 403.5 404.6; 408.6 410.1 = -0.11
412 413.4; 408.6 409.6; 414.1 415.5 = 0.00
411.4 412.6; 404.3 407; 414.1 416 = 0.15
